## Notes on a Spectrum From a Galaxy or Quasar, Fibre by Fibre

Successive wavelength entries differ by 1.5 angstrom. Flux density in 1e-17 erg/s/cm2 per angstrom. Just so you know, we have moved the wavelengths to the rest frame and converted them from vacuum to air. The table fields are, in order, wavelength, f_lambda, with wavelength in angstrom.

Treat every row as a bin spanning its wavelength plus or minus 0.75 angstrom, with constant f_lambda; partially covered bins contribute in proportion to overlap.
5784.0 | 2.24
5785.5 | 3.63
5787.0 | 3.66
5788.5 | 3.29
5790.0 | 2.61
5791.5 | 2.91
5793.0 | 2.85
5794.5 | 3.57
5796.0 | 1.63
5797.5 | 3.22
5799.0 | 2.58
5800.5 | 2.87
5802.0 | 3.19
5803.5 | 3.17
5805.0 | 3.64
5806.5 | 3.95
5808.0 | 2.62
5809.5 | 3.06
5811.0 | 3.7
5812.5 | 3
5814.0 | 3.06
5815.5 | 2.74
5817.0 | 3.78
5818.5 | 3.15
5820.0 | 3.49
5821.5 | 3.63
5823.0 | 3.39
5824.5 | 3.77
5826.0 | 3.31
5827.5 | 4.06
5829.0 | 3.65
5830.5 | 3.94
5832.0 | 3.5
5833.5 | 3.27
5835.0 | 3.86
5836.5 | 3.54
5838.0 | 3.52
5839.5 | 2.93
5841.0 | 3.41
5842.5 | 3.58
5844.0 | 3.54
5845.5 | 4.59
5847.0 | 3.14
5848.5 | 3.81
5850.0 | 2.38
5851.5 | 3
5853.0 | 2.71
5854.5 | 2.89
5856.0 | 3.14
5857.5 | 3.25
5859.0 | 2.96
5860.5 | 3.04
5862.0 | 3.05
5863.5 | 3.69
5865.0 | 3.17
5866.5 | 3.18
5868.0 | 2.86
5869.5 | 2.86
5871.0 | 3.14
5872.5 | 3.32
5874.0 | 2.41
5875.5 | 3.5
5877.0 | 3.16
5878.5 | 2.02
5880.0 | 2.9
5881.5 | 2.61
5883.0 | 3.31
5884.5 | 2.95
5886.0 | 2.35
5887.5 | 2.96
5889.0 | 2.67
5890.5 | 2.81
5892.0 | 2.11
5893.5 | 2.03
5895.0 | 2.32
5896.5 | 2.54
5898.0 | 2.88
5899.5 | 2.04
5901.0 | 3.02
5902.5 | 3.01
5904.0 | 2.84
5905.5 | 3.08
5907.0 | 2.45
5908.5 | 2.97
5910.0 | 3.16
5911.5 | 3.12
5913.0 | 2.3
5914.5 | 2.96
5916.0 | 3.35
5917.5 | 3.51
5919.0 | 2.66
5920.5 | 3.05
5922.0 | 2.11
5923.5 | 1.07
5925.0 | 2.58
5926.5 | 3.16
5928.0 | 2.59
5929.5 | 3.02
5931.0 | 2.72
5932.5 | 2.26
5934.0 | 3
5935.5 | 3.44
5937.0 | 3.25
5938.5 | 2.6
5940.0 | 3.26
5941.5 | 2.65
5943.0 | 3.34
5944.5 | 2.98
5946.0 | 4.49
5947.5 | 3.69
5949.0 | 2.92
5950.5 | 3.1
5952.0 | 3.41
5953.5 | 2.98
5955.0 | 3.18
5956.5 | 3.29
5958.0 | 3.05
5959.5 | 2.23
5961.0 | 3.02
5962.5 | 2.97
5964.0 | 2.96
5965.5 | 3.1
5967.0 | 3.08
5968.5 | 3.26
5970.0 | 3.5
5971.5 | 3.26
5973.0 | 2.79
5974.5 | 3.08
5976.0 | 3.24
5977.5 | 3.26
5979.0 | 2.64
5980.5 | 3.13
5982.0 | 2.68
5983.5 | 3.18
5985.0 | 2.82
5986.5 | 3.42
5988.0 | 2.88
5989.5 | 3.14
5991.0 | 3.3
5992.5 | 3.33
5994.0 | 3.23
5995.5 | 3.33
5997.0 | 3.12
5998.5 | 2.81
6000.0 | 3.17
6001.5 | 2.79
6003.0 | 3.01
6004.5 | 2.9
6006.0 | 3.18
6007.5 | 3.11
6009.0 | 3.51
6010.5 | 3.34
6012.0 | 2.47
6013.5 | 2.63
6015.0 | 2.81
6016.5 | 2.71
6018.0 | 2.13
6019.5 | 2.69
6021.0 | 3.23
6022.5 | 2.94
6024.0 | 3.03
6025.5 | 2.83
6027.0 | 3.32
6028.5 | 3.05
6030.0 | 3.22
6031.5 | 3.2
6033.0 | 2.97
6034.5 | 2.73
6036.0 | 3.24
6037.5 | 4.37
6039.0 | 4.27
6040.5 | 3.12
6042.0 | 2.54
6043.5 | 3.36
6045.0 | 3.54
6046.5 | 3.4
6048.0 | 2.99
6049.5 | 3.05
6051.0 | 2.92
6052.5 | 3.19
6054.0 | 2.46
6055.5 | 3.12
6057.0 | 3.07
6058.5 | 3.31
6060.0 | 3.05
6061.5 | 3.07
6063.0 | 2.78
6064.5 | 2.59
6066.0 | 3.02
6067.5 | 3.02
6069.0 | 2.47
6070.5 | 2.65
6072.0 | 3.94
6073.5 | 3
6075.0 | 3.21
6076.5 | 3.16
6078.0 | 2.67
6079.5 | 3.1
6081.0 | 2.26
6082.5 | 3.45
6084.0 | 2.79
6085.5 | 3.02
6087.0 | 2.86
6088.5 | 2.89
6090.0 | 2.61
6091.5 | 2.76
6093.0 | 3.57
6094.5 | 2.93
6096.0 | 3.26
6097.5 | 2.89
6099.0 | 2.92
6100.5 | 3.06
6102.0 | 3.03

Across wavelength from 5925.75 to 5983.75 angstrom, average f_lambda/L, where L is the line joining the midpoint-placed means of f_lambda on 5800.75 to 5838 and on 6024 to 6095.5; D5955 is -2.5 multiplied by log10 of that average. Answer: 0.054 mag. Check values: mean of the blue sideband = 3.43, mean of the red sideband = 3.07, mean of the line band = 3.07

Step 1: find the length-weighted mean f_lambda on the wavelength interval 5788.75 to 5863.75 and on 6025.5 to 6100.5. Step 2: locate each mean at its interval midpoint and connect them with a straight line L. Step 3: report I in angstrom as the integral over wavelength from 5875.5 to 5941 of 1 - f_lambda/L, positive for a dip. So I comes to 9.0 angstrom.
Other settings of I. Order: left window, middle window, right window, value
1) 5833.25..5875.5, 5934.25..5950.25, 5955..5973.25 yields -0.83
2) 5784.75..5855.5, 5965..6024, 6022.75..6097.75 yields 1.86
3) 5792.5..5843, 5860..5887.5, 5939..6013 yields 2.29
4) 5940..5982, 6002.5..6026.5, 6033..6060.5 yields 1.99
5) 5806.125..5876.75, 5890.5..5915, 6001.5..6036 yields 3.89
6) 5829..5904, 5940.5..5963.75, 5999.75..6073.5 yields -0.80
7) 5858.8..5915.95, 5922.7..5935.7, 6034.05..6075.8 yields 1.34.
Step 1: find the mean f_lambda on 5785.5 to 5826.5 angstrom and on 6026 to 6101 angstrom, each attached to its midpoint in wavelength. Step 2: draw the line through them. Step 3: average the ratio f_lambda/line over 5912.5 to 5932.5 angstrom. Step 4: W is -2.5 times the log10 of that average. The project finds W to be 0.17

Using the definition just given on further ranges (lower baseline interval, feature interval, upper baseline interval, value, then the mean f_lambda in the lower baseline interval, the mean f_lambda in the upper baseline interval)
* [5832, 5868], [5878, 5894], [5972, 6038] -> 0.22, 3.28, 3.04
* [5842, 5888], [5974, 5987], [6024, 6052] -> 0.05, 3.08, 3.22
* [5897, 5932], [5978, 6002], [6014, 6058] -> -0.04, 2.76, 3.08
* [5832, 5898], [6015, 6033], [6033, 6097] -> 0.04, 3.04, 3.07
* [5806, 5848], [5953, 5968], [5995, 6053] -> 0.08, 3.47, 3.08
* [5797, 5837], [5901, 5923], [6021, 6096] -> 0.13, 3.38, 3.07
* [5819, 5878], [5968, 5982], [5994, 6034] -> -0.01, 3.32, 2.98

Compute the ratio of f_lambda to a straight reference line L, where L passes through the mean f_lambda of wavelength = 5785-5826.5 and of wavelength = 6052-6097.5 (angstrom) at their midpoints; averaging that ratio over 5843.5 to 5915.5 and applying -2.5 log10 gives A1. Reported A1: 0.08 mag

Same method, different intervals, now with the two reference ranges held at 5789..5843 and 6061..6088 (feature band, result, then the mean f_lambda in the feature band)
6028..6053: -0.09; 3.25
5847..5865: 0.05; 3.09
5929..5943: 0.07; 2.93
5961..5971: -0.02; 3.14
